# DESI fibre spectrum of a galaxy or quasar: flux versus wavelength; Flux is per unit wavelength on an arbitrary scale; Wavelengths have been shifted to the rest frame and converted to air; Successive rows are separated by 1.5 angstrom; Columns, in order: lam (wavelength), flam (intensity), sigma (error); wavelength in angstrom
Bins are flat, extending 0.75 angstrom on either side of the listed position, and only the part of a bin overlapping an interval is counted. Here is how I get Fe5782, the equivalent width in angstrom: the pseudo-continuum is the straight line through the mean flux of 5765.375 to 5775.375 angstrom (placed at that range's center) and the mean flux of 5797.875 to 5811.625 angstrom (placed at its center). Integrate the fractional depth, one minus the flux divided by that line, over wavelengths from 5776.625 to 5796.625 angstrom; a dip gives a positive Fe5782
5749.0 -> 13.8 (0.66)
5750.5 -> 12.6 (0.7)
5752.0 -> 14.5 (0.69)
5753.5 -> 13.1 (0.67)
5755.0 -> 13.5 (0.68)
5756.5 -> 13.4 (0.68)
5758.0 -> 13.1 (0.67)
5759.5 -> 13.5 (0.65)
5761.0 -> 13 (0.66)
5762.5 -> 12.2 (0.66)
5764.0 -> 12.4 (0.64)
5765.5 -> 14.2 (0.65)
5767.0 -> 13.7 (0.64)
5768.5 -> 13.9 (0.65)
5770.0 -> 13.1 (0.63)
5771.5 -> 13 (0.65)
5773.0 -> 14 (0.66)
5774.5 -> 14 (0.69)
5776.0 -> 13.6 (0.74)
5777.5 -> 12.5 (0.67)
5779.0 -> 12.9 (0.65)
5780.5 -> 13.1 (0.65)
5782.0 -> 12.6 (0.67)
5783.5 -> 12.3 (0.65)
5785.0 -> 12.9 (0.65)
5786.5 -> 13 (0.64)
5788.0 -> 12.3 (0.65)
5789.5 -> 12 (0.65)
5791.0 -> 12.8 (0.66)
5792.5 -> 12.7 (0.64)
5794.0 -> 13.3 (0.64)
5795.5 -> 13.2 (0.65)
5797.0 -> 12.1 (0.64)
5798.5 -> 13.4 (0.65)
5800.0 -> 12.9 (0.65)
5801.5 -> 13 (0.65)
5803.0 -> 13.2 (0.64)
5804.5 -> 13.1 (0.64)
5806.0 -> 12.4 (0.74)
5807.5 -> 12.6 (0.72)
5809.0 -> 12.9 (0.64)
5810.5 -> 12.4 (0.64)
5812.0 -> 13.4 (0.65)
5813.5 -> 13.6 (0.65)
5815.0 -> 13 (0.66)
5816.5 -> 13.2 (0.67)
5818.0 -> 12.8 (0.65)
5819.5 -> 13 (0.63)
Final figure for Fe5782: 0.8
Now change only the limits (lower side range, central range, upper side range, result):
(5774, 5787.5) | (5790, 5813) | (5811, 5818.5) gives 0.4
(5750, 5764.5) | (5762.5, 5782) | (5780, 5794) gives -0.6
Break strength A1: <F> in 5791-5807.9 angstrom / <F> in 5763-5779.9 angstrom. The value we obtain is 1.0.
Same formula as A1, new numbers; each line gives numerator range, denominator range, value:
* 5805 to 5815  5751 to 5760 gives 0.96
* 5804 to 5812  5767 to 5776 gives 0.94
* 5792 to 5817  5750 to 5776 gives 0.97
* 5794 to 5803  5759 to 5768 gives 0.98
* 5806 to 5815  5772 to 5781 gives 0.97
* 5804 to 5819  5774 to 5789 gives 1.00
